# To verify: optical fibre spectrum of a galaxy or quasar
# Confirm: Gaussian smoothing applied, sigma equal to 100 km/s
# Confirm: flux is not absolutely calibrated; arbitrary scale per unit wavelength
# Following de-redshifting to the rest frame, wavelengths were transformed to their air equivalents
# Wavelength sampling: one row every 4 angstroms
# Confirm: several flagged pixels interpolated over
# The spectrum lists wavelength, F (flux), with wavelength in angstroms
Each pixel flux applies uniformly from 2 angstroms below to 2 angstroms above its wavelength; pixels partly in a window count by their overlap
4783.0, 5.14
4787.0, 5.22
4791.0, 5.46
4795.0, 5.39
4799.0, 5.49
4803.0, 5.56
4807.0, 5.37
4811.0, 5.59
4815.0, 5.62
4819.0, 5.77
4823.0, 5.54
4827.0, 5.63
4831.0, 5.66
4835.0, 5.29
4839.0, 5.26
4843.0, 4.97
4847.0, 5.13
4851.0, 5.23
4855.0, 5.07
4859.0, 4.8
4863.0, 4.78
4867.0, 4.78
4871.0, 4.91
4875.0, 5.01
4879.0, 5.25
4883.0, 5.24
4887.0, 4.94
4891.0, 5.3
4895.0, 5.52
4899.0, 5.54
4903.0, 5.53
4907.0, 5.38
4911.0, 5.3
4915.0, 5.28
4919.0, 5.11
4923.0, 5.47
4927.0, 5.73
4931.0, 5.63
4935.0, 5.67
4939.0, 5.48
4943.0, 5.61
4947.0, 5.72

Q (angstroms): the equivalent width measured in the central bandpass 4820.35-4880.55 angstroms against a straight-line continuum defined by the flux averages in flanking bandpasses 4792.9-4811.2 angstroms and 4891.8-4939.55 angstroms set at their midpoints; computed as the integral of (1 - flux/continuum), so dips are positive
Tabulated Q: 3.39 angstroms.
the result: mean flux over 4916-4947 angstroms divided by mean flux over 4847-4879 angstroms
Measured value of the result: 1.1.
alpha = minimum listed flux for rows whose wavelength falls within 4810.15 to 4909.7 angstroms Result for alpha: 4.78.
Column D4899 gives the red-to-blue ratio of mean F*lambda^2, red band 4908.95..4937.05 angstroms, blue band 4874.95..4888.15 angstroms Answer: 1.08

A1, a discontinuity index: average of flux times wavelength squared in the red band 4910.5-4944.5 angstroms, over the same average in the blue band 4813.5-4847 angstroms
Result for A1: 1.05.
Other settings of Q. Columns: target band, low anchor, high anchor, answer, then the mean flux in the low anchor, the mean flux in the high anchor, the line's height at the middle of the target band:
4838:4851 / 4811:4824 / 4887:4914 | 1.0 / 5.64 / 5.39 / 5.56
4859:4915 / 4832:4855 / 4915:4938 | 1.8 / 5.19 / 5.5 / 5.35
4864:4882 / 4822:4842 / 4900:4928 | 1.4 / 5.45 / 5.39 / 5.42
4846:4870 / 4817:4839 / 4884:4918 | 2.2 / 5.55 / 5.34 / 5.46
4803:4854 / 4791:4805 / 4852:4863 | -2.2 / 5.48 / 4.93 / 5.2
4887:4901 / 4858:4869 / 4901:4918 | -0.6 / 4.79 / 5.36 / 5.16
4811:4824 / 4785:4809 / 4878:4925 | -0.6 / 5.42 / 5.32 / 5.4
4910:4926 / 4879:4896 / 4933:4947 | 0.4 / 5.23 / 5.61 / 5.45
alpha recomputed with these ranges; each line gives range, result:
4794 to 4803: 5.39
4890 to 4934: 5.11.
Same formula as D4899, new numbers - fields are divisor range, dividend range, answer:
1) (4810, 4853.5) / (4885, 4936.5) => 1.03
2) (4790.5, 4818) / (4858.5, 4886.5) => 0.93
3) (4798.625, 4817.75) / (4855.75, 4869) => 0.89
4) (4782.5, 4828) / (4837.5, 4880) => 0.93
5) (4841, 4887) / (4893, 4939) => 1.11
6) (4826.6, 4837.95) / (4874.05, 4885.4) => 0.96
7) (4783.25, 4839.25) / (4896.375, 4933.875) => 1.04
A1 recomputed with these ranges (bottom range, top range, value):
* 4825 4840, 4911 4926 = 1.01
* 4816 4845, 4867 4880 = 0.93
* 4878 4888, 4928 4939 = 1.11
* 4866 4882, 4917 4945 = 1.13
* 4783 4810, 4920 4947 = 1.09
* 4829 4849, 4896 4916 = 1.06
